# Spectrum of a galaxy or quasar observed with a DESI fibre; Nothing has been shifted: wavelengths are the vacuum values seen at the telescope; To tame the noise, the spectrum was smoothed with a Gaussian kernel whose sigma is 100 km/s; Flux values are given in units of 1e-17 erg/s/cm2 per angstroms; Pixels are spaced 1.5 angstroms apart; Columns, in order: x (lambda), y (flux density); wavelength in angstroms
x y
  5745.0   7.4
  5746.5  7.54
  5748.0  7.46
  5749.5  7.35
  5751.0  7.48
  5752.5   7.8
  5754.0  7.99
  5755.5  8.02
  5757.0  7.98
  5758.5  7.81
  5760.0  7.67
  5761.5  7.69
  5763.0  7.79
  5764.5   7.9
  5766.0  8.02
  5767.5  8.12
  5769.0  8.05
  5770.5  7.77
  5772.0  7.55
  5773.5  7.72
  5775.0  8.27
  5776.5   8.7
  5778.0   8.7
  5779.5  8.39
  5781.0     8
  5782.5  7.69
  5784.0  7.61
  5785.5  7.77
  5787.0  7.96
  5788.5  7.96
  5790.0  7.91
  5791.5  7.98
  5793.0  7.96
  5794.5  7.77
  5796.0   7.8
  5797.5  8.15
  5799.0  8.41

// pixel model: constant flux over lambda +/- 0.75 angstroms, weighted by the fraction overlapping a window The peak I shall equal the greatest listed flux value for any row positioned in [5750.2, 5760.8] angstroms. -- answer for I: 8.02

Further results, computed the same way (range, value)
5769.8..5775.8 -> 8.27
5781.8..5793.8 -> 7.98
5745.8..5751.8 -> 7.54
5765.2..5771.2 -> 8.12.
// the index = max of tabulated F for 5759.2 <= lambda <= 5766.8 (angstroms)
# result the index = 8.02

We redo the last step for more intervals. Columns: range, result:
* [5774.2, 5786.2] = 8.7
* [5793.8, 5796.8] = 7.8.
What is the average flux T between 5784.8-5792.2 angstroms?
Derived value 7.92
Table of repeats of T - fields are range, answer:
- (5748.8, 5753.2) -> 7.54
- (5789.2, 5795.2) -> 7.91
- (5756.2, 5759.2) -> 7.9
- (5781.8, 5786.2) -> 7.69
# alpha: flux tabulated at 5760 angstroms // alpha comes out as 7.67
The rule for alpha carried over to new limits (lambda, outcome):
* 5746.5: 7.54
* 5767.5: 8.12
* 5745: 7.4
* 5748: 7.46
